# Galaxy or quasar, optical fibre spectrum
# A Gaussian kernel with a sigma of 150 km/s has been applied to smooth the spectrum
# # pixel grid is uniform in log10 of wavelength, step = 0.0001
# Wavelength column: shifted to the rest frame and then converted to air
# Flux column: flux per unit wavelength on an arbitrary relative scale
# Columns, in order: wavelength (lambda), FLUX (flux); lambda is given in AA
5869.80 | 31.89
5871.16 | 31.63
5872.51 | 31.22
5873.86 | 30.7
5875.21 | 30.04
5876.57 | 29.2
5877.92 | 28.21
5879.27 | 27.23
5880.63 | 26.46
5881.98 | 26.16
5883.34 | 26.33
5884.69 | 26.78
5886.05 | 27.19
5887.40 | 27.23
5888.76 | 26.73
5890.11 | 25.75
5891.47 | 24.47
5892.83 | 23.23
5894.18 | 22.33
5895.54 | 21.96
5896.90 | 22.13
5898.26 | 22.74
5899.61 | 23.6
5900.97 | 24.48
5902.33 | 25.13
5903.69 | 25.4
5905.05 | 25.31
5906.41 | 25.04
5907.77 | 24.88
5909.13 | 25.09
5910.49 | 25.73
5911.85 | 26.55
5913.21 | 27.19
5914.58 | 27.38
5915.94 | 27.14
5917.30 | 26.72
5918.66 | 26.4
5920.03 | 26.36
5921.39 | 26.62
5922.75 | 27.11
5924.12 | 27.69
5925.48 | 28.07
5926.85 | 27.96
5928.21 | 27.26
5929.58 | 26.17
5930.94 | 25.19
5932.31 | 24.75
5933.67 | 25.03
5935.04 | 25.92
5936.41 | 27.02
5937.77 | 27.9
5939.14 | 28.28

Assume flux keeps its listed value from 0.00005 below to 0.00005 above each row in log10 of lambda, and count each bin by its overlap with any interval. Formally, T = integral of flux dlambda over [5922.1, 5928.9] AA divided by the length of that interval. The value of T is 27.6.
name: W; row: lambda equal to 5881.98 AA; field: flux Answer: 26.16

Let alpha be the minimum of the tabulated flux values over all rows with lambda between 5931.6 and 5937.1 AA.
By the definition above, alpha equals 24.75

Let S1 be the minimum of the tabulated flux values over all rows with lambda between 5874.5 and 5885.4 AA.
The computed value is 26.16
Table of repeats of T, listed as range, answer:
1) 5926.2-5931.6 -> 26.7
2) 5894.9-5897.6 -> 22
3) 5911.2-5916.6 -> 27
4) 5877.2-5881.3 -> 27.3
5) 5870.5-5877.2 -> 30.6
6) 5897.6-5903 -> 24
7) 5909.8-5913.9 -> 26.5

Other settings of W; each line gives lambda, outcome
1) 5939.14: 28.28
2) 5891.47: 24.47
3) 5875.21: 30.04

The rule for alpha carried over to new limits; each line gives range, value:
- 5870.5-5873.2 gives 31.22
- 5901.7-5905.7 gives 25.13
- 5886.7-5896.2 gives 21.96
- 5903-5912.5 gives 24.88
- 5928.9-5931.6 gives 25.19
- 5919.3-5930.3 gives 26.17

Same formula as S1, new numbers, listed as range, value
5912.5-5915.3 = 27.19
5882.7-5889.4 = 26.33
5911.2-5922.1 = 26.36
